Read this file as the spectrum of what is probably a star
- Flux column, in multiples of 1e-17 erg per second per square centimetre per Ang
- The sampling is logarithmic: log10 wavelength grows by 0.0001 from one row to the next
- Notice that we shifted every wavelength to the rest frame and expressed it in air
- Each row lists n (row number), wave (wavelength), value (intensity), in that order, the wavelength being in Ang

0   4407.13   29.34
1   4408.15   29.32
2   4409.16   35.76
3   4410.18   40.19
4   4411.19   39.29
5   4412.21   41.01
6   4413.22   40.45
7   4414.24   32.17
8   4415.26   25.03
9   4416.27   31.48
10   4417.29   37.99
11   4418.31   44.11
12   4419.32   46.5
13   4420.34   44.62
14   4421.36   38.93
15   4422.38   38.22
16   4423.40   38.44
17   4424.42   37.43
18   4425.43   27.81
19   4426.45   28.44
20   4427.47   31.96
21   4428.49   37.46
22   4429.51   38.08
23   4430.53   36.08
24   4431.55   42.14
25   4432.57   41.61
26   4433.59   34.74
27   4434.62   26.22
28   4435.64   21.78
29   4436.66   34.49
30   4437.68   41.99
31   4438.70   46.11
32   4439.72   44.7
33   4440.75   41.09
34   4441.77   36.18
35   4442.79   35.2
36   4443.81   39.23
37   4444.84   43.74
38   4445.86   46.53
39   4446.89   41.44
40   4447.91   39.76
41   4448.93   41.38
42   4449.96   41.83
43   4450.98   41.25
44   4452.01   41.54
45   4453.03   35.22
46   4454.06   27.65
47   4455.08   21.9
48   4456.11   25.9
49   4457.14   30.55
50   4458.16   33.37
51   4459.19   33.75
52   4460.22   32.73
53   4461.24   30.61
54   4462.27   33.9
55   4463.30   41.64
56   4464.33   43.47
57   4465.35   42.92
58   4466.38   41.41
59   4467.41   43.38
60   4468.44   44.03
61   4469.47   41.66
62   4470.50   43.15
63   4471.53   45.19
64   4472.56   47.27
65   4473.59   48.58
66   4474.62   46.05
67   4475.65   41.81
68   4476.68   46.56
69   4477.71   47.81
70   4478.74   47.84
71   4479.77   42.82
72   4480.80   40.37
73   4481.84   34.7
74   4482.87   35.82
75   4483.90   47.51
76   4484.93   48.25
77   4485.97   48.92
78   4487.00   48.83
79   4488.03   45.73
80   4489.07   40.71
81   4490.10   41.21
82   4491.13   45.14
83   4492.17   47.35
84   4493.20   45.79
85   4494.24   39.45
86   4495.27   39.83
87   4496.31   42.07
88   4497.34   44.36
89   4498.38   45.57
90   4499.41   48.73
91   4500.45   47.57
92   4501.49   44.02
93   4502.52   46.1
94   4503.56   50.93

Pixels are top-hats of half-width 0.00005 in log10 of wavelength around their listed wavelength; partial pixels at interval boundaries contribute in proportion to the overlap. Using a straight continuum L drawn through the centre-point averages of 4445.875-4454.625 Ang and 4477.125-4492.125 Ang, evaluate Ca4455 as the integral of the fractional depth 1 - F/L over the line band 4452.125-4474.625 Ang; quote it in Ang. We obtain 1.82 Ang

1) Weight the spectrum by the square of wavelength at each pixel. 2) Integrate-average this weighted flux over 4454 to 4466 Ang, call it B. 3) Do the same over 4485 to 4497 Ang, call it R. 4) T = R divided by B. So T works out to 1.3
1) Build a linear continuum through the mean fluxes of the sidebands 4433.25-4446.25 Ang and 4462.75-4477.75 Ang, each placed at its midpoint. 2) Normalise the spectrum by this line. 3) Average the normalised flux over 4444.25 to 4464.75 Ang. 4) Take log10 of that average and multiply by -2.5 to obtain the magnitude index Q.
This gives 0.124 mag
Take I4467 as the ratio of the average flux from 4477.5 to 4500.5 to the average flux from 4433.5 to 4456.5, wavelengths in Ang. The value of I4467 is 1.19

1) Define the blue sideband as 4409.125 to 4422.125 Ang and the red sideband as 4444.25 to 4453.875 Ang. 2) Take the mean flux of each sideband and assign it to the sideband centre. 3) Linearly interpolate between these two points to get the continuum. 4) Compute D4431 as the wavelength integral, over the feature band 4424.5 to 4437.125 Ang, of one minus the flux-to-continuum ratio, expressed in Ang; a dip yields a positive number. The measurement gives 1.9 Ang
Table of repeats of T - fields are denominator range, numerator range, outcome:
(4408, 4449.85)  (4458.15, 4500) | 1.16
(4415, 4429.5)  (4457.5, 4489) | 1.18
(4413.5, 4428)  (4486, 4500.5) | 1.28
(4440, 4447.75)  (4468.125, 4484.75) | 1.10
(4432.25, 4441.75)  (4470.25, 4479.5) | 1.27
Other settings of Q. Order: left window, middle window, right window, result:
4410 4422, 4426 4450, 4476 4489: 0.07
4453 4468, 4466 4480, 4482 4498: -0.17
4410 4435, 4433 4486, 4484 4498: 0.04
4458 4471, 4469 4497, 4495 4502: -0.05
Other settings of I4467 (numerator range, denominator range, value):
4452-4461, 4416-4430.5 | 0.83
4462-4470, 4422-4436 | 1.21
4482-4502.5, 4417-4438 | 1.22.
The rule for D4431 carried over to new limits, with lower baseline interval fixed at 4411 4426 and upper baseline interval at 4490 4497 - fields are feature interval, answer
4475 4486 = -0.4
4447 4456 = 0.9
